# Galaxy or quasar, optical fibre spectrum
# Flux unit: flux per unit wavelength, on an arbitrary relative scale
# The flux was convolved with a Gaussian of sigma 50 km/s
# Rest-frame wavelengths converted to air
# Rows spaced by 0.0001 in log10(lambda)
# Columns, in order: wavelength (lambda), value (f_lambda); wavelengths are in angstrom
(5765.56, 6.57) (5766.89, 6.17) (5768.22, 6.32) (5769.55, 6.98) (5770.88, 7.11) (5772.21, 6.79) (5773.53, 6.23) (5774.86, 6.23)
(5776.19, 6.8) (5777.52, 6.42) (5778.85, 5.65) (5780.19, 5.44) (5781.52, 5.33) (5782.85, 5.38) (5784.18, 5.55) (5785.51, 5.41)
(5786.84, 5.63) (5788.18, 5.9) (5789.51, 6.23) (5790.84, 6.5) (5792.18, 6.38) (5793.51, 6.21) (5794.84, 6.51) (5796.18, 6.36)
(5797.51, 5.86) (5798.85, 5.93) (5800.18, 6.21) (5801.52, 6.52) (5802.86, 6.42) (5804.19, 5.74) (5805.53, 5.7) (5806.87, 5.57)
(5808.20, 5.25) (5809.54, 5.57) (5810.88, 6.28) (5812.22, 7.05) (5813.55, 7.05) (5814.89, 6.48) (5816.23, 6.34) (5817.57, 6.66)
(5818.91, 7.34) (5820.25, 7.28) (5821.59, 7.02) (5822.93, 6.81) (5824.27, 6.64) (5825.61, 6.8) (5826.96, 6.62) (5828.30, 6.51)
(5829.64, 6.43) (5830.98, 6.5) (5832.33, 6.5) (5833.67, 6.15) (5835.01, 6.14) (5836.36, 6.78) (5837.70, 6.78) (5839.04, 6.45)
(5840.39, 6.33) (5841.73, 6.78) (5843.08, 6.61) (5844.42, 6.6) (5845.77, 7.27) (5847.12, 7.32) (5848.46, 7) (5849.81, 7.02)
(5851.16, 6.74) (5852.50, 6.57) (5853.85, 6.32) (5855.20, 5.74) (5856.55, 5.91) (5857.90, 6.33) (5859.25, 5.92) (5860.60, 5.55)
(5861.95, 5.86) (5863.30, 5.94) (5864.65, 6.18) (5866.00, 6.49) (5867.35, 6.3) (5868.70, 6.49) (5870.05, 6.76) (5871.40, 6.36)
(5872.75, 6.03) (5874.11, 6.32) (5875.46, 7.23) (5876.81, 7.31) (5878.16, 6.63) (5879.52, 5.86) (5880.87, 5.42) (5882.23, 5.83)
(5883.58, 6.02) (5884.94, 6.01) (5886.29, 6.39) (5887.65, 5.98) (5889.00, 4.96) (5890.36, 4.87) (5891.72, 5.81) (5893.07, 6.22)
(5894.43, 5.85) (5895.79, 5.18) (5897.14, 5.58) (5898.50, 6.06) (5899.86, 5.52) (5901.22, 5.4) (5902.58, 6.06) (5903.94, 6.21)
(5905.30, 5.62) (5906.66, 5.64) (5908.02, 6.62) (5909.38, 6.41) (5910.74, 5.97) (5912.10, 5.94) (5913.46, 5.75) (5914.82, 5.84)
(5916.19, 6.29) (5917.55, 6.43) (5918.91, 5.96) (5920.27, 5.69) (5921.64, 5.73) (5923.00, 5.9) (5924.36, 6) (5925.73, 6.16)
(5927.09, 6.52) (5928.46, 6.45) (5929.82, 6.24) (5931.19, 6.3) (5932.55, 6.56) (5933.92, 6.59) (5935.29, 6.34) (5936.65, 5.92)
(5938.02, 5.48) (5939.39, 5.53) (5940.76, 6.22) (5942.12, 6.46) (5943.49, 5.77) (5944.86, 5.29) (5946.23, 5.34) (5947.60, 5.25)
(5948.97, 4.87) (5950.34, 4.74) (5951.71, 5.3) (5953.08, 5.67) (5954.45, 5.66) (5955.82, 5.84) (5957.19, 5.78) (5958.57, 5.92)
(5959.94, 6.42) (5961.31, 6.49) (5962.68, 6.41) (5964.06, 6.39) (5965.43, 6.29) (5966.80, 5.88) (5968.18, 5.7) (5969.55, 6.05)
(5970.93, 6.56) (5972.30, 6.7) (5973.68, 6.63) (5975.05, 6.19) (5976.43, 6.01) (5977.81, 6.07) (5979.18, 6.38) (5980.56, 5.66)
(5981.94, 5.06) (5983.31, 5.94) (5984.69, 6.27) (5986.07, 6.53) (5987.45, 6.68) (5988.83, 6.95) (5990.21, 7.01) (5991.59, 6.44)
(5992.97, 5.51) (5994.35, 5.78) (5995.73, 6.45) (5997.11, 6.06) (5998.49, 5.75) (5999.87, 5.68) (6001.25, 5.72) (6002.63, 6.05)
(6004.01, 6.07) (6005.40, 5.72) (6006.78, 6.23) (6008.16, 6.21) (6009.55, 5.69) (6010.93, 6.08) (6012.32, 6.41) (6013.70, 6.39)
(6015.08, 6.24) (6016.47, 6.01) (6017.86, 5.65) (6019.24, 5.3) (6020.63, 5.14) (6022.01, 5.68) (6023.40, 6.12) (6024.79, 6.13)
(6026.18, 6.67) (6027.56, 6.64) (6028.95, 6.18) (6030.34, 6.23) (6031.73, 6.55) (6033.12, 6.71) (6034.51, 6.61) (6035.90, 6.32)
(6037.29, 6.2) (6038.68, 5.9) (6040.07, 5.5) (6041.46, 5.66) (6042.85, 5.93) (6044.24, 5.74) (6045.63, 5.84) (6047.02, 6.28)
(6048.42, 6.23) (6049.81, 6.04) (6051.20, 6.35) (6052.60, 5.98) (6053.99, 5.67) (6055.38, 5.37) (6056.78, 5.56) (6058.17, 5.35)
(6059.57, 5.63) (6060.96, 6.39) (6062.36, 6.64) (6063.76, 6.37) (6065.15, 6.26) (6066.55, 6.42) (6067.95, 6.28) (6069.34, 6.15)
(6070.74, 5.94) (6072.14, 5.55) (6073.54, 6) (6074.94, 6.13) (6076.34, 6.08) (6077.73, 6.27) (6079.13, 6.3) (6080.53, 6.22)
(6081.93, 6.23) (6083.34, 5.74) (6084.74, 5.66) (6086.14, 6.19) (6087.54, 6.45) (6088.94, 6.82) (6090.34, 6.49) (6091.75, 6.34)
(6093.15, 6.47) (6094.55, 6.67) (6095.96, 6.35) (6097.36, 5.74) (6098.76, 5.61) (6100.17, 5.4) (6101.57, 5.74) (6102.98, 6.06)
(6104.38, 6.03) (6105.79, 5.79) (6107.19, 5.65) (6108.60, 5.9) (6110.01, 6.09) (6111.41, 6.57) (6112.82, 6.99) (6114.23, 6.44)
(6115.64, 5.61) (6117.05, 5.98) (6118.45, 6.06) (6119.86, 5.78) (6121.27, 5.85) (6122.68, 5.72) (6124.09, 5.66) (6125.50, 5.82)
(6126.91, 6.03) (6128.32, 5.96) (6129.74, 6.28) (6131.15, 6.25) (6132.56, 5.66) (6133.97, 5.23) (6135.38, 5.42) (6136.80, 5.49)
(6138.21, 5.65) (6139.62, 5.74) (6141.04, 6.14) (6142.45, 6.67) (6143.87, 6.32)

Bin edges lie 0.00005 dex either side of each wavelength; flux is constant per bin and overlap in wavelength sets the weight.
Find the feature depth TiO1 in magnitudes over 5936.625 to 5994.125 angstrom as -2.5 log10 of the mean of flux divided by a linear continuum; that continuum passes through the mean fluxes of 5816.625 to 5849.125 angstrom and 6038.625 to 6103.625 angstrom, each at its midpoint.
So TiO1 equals 0.063 mag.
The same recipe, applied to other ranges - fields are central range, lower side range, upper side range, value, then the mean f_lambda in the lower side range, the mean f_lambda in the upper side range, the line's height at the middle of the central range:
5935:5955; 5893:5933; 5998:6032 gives 0.080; 6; 6.02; 6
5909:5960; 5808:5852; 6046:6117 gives 0.092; 6.65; 6.09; 6.42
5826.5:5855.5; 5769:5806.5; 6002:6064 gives -0.088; 6.11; 6.03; 6.1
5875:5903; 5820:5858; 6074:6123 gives 0.108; 6.62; 6.1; 6.52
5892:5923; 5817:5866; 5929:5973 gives 0.048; 6.54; 5.94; 6.18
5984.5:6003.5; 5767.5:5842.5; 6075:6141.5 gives -0.013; 6.32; 6.01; 6.13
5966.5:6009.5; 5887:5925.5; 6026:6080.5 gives -0.025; 5.84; 6.1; 5.98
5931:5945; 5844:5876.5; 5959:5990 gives 0.043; 6.43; 6.25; 6.31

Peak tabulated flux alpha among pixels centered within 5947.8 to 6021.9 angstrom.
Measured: 7.01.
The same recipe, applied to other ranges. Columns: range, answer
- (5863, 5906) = 7.31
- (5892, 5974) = 6.7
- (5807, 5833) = 7.34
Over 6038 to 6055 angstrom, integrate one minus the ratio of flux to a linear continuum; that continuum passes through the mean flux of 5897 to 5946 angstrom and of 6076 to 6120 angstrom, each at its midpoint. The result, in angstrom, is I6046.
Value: 0.5 angstrom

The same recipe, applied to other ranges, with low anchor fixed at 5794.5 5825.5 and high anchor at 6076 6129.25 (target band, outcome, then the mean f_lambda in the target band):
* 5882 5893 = 0.9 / 5.76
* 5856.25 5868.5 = 0.5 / 6.07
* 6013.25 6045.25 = 0.5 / 6.06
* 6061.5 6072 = -0.2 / 6.25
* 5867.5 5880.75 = -0.4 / 6.5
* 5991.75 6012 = 0.7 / 5.95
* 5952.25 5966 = 0.3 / 6.08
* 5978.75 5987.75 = 0.2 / 6.04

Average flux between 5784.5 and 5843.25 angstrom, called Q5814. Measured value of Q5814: 6.36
